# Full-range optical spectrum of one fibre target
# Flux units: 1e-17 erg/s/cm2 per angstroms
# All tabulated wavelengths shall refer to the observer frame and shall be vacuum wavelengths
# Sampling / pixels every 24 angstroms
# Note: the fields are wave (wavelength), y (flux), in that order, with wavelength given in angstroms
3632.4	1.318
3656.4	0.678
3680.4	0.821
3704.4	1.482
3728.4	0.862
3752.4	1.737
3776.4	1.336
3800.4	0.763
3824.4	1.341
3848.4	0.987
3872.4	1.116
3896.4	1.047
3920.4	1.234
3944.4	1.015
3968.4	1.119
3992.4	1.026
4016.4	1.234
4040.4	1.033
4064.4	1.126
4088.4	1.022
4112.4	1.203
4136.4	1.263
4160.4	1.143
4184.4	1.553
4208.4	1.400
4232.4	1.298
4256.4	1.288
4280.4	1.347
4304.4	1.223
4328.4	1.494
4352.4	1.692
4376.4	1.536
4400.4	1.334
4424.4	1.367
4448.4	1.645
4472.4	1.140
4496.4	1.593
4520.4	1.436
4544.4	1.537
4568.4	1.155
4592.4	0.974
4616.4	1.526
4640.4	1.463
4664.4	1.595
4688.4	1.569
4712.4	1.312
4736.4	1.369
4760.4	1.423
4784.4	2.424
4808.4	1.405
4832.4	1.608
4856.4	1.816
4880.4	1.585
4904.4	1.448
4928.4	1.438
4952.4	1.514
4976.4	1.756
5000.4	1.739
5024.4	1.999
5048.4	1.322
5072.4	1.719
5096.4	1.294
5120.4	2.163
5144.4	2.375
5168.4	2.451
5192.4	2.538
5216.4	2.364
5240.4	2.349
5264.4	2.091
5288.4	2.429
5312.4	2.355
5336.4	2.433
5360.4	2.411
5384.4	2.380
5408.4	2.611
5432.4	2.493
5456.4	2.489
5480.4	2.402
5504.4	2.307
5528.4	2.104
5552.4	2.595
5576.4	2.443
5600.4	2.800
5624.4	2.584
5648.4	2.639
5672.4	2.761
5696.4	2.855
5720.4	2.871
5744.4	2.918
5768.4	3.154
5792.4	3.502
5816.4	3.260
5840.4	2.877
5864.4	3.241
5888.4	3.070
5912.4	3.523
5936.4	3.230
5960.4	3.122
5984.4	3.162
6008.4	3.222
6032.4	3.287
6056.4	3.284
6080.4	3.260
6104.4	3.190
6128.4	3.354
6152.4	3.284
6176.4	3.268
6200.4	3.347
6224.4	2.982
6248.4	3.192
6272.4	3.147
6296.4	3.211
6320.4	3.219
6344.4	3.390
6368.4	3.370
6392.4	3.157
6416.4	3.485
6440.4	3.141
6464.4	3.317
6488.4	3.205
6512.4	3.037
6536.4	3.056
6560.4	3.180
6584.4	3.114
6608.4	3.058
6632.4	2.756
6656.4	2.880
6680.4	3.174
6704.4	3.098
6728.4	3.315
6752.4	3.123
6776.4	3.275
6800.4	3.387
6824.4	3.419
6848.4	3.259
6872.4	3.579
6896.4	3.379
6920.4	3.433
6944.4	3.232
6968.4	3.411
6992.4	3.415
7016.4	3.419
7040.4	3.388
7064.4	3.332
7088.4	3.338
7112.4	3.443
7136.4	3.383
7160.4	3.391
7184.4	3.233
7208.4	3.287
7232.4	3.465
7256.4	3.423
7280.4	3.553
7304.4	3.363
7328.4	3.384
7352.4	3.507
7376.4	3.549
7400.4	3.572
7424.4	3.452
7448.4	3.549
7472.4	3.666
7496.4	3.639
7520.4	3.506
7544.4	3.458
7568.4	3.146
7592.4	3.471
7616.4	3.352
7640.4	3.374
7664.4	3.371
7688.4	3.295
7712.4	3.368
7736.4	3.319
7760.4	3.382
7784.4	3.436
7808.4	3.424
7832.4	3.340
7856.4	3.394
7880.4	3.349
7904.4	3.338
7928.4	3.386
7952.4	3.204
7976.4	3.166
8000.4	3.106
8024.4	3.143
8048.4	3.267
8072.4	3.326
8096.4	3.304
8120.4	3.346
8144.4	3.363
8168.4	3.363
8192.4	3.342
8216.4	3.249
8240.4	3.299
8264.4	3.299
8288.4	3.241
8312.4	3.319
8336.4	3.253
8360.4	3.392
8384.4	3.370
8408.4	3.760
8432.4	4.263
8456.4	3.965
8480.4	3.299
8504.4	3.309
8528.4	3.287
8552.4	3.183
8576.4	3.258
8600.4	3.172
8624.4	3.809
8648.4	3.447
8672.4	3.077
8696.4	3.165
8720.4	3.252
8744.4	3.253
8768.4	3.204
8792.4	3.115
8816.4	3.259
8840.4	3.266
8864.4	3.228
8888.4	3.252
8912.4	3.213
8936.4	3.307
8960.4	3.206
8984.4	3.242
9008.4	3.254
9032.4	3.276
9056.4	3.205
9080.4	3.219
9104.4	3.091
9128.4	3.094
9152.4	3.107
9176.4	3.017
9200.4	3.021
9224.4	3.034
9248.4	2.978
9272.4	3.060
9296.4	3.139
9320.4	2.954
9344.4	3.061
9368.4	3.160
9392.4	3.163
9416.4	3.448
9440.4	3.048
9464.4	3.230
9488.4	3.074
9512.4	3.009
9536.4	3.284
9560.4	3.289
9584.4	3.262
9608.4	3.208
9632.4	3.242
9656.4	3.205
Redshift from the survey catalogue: 0.28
